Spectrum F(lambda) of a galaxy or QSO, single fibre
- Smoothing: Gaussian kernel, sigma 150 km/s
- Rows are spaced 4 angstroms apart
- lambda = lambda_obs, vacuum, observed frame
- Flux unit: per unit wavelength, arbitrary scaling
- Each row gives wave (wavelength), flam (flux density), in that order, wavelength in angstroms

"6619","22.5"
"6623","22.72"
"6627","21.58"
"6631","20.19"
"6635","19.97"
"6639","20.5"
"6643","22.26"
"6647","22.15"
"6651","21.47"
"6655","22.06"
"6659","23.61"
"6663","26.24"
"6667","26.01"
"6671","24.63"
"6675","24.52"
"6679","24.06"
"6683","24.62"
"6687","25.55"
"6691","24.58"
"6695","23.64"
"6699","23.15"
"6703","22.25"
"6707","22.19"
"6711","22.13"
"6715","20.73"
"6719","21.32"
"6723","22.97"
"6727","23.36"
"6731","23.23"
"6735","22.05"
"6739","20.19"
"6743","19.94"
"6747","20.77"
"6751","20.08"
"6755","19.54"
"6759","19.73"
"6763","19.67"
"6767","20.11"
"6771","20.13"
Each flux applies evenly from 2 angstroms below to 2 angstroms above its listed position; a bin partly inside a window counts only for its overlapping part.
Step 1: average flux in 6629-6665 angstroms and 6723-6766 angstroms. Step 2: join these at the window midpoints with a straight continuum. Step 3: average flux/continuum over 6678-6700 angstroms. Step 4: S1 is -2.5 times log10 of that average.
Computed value -0.13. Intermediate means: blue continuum 22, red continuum 20.9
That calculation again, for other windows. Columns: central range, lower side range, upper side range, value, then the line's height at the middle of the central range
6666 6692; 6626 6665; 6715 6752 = -0.14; 21.8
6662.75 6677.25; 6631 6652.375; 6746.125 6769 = -0.21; 20.9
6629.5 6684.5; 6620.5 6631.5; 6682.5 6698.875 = 0.00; 23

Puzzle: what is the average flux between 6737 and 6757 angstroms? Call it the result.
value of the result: 20.1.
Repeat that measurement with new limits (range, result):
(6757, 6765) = 19.7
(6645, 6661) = 22.3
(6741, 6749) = 20.4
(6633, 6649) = 21.2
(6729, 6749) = 21.2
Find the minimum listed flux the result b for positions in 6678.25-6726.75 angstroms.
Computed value 20.73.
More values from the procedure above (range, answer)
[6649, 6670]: 21.47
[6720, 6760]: 19.54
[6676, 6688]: 24.06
